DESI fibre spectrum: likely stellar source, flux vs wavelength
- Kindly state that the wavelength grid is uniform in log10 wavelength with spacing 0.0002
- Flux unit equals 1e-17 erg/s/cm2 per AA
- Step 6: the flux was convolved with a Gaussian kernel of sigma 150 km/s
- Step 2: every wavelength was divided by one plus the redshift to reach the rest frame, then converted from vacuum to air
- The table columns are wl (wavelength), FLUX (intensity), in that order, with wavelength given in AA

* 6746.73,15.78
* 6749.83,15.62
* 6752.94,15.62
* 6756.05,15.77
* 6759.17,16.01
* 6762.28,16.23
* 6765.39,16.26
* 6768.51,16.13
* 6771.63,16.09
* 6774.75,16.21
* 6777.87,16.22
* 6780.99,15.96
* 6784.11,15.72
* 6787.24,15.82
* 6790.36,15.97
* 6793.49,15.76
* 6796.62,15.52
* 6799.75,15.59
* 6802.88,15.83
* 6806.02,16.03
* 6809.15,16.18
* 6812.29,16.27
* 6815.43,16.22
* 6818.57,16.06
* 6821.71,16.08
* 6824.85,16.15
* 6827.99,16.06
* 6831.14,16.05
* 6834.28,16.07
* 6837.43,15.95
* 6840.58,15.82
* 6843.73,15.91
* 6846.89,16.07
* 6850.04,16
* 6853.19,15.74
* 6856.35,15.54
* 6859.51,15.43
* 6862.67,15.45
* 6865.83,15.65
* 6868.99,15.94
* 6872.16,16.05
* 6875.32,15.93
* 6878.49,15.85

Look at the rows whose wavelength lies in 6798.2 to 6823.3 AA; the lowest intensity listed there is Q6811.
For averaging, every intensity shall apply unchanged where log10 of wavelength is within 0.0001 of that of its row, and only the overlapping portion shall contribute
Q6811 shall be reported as 15.59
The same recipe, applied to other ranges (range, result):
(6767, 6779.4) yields 16.09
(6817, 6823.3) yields 16.06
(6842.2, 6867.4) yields 15.43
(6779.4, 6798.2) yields 15.52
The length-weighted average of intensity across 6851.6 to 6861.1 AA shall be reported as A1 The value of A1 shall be 15.6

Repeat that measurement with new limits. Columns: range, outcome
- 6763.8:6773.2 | 16.2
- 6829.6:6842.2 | 16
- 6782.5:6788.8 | 15.8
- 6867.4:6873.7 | 16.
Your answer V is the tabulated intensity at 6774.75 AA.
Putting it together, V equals 16.21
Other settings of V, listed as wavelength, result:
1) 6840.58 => 15.82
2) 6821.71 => 16.08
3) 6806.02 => 16.03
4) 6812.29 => 16.27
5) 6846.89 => 16.07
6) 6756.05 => 15.77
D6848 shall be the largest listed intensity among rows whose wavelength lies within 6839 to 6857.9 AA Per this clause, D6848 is 16.07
